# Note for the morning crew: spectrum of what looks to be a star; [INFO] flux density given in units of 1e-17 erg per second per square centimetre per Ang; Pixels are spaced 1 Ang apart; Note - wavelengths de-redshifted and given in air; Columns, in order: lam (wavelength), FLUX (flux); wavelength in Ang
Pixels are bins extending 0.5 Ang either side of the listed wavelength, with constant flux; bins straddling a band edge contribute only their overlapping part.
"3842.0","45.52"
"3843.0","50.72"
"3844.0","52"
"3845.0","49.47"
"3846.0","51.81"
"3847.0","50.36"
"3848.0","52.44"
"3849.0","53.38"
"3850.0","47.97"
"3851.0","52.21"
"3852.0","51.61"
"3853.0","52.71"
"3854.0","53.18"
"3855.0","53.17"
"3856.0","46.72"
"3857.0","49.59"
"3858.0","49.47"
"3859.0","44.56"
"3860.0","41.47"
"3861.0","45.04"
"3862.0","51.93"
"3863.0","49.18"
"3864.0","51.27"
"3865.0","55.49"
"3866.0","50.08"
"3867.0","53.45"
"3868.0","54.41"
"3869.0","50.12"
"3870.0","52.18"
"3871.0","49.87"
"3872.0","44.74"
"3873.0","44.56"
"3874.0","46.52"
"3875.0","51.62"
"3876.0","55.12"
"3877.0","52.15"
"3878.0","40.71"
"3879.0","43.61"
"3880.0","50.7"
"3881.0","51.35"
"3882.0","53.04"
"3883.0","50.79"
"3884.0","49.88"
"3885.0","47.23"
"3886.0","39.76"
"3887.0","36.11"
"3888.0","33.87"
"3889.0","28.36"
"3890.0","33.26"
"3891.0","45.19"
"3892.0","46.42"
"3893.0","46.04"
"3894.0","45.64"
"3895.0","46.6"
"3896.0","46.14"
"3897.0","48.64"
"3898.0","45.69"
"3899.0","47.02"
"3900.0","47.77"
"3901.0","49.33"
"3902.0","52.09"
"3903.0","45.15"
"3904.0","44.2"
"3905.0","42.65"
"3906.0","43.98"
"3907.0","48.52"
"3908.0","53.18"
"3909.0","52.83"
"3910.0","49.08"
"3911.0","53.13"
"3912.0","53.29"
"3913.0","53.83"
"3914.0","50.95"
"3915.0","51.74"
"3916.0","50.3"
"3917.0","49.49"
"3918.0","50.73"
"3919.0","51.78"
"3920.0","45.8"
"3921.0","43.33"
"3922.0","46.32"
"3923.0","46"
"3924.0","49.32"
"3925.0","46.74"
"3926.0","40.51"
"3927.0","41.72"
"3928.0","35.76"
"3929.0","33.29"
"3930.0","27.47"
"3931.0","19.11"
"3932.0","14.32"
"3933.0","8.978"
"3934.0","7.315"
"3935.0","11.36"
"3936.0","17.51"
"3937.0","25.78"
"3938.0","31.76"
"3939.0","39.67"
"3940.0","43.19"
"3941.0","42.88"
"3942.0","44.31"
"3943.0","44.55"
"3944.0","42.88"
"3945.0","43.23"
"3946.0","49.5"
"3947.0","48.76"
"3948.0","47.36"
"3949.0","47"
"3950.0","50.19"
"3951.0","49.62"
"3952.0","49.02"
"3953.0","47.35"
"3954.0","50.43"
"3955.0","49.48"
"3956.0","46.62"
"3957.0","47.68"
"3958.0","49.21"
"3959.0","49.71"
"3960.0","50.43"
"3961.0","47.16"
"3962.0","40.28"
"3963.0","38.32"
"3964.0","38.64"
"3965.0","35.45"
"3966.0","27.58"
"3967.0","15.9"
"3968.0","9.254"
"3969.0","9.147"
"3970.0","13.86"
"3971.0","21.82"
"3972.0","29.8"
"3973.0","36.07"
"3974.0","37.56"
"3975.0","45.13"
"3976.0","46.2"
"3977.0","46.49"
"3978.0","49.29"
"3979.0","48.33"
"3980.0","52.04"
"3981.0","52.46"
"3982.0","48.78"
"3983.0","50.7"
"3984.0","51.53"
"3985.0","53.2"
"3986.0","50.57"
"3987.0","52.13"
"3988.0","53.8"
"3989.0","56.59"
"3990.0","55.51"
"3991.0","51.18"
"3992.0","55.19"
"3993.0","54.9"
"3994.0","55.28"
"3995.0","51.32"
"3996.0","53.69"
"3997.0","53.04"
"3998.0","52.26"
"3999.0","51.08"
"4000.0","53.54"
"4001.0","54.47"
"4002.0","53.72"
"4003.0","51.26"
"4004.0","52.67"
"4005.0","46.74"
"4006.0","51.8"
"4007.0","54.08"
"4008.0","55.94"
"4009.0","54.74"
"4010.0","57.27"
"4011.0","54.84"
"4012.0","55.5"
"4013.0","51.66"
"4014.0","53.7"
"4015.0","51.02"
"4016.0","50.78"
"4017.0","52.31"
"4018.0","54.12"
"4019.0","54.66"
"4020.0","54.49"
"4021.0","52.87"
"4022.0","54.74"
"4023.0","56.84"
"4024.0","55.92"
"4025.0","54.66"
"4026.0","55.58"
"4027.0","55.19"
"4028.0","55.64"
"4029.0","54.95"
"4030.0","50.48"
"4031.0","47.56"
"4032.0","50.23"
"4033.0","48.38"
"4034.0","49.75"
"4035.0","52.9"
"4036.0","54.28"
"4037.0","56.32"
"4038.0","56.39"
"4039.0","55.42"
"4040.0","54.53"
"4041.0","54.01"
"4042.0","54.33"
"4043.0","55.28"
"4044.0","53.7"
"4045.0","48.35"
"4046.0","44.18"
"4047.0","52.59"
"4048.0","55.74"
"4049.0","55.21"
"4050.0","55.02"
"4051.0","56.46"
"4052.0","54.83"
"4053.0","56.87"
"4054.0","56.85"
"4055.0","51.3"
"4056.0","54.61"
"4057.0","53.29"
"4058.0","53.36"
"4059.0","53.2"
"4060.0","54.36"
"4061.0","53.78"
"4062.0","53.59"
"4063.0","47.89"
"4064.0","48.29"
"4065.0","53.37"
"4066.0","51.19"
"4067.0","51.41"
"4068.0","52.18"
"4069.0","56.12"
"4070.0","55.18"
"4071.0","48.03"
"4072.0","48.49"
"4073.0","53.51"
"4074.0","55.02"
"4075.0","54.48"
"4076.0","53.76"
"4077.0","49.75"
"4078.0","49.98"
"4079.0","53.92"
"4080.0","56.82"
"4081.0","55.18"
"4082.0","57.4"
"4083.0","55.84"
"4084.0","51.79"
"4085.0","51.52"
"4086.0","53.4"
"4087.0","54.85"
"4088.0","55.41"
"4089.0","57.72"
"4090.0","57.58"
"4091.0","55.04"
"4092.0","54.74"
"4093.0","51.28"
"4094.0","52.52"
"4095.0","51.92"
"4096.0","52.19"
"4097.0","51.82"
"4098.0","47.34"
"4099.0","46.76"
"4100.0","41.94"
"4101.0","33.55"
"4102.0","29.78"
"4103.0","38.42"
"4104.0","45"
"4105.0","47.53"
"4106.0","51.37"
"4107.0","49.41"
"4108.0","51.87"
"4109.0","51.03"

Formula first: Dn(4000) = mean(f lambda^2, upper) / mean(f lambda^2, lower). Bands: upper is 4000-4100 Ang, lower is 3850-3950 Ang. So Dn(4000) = 1.3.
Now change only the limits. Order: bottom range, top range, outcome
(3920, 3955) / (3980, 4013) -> 1.43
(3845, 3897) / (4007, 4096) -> 1.22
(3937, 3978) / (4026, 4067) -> 1.39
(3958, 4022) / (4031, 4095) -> 1.17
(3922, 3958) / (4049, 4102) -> 1.45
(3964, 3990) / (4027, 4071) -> 1.37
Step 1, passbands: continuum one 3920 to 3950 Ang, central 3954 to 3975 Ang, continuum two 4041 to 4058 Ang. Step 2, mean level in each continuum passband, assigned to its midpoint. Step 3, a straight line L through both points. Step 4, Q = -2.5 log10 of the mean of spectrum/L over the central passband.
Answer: 0.15 mag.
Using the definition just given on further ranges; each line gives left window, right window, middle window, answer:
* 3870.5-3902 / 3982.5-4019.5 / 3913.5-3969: 0.24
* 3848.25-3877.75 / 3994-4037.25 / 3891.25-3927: 0.07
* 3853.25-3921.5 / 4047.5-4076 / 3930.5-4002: 0.20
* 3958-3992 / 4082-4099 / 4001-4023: -0.18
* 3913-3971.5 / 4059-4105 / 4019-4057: -0.14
